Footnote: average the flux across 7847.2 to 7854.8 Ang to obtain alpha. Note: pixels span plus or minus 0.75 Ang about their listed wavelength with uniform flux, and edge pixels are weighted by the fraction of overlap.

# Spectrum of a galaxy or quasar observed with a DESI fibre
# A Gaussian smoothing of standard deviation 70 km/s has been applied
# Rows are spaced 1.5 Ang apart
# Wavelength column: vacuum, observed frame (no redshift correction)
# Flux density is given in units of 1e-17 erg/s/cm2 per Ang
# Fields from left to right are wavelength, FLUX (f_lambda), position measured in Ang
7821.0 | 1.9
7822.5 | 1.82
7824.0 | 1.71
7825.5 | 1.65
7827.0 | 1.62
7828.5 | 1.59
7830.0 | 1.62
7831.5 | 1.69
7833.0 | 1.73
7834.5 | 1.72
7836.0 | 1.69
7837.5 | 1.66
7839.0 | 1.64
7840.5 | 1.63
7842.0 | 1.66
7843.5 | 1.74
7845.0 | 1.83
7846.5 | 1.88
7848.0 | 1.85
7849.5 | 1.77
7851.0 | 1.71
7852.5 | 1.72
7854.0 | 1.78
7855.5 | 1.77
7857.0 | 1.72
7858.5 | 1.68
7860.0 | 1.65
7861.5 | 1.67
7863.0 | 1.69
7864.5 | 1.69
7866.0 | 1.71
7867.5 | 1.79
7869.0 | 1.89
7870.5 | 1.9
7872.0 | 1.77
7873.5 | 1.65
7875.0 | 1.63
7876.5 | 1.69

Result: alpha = 1.77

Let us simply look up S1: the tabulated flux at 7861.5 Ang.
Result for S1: 1.67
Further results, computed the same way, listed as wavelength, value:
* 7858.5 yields 1.68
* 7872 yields 1.77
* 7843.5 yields 1.74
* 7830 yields 1.62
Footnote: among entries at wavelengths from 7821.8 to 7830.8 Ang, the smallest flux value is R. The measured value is 1.59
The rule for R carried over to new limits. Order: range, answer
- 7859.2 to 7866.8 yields 1.65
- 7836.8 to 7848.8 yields 1.63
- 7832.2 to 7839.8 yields 1.64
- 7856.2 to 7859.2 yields 1.68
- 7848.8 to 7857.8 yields 1.71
